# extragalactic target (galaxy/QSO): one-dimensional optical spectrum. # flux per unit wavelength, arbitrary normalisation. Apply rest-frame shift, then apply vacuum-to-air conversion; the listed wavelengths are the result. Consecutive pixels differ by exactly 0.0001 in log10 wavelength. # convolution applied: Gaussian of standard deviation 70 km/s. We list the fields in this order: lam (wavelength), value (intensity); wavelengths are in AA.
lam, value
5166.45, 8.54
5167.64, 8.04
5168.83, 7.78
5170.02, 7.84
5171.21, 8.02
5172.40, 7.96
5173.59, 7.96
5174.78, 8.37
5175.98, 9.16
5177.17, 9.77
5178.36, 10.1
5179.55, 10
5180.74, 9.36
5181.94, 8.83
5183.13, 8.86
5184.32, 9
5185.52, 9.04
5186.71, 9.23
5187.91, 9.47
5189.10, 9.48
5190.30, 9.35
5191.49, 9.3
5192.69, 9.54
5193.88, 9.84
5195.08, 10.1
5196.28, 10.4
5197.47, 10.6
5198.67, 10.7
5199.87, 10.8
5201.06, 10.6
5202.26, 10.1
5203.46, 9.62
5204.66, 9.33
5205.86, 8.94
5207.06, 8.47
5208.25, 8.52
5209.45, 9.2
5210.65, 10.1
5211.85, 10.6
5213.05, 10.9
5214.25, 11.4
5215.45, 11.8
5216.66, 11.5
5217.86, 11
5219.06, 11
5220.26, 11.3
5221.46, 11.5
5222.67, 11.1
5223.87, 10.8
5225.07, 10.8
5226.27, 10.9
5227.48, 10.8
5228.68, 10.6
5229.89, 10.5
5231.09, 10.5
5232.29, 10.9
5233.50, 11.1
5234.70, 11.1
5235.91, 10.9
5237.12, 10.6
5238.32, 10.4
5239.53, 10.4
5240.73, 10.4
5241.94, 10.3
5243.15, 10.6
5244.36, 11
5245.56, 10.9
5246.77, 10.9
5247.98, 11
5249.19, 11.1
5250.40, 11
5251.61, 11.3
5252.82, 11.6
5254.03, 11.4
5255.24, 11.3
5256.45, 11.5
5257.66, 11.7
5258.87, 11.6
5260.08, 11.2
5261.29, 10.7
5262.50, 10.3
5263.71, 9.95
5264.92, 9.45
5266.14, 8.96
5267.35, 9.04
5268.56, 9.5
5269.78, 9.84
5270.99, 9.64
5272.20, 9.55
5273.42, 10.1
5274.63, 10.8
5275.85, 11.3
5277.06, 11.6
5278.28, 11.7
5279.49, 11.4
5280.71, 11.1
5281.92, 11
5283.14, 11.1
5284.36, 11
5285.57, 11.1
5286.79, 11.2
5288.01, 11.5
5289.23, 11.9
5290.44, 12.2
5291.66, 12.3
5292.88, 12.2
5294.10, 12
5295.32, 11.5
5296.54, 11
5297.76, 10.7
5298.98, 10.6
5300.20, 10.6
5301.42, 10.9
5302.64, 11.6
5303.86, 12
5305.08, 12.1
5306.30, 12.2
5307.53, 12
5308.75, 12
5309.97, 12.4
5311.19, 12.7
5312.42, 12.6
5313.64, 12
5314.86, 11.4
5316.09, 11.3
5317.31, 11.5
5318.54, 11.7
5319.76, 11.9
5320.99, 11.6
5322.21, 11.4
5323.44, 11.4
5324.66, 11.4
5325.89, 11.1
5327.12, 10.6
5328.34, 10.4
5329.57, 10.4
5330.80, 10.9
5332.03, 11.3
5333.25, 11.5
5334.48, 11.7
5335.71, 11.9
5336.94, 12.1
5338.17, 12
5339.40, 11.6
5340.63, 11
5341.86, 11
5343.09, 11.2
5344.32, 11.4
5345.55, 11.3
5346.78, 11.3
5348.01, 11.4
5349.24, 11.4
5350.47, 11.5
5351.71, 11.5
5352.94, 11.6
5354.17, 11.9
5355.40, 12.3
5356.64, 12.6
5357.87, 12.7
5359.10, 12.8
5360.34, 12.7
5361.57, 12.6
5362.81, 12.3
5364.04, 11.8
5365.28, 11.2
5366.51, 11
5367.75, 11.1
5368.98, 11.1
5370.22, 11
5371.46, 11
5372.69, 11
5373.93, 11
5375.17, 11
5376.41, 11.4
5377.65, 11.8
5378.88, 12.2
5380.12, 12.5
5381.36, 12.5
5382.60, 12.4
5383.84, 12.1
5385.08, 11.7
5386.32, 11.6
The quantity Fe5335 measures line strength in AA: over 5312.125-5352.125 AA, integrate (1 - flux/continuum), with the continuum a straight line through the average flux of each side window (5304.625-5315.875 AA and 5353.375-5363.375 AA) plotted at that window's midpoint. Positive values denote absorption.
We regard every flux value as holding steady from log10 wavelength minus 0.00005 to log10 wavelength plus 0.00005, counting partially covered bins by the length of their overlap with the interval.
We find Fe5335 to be 2.8 AA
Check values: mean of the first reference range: 12.1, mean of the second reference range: 12.5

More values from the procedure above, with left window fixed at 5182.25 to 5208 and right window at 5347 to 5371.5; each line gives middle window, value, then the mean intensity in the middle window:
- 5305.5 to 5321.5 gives -1.10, 11.9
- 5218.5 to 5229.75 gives -1.06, 11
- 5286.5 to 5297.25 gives -0.85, 11.8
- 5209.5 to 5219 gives -1.01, 10.9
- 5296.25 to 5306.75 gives -0.25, 11.3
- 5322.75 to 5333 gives 0.37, 11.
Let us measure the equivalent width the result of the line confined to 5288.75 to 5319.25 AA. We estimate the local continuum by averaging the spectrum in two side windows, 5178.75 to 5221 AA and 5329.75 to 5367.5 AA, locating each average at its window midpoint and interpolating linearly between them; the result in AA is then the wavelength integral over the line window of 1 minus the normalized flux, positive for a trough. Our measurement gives -1.5 AA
